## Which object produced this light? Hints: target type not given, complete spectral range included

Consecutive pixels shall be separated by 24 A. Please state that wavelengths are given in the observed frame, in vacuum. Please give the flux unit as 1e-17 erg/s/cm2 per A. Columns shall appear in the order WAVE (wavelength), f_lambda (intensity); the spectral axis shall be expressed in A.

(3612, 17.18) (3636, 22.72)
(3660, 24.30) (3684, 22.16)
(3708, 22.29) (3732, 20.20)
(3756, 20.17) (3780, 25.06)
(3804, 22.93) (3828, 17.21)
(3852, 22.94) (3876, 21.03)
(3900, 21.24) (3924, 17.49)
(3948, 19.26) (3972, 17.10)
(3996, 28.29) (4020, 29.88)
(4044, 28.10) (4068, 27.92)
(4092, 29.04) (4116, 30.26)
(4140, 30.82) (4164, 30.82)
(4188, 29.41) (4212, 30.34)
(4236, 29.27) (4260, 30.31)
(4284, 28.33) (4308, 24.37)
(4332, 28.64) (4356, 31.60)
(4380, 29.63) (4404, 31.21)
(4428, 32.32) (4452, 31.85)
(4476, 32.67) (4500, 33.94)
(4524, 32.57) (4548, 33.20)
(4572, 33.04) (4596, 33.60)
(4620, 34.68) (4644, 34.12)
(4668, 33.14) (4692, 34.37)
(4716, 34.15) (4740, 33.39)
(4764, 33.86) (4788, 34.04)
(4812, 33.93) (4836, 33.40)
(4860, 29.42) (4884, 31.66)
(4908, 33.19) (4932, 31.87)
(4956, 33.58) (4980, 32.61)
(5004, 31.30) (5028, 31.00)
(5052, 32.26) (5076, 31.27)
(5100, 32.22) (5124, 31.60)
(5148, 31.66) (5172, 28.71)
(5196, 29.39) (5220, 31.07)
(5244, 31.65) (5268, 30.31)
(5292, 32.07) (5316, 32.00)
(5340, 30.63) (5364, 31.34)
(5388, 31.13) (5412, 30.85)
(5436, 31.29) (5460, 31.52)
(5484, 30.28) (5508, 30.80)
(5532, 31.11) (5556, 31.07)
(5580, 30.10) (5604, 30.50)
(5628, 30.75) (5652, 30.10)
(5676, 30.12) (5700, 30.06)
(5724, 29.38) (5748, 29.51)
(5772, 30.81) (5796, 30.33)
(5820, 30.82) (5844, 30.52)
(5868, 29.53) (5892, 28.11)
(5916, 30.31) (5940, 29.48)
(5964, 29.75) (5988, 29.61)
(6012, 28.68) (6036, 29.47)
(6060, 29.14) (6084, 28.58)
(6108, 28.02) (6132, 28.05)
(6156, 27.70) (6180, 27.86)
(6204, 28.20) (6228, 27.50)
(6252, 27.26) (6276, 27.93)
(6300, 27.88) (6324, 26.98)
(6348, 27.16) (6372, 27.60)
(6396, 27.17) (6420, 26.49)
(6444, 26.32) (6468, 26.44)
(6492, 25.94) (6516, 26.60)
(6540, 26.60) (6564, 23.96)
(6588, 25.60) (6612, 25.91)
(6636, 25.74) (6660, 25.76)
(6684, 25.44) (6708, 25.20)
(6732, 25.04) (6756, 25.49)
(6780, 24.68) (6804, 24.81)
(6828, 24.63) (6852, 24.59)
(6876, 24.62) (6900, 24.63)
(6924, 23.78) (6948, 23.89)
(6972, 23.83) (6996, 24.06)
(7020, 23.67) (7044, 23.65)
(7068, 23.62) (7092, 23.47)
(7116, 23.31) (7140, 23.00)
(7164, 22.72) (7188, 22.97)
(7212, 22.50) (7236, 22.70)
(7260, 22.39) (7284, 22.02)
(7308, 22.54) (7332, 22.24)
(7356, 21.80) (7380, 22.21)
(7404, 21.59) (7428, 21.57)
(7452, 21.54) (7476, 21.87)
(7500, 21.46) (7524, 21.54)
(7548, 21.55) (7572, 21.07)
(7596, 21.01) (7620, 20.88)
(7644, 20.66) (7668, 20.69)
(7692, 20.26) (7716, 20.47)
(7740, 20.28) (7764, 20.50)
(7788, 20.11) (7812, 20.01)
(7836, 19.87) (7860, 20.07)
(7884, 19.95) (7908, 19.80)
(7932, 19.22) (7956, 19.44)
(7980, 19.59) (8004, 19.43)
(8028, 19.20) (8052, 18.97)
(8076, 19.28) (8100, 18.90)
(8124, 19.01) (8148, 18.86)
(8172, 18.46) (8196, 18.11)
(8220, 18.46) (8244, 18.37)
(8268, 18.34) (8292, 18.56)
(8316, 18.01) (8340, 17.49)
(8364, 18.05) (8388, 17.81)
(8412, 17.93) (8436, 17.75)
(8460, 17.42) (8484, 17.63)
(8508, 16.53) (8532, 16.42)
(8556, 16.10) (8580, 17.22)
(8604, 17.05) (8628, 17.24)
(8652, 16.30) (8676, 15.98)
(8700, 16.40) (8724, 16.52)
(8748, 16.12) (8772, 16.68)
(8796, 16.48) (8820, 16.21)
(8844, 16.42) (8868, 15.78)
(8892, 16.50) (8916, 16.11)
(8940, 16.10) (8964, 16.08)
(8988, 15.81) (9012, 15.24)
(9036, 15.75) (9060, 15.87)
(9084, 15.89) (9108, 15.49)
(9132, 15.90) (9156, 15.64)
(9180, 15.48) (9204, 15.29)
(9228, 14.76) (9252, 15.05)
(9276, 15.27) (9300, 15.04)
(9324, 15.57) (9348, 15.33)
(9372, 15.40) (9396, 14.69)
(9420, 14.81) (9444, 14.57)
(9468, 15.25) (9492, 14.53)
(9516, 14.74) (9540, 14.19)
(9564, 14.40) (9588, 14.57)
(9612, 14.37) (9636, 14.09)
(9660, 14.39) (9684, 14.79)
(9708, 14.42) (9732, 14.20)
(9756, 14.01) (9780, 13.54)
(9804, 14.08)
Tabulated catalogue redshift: 0.000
